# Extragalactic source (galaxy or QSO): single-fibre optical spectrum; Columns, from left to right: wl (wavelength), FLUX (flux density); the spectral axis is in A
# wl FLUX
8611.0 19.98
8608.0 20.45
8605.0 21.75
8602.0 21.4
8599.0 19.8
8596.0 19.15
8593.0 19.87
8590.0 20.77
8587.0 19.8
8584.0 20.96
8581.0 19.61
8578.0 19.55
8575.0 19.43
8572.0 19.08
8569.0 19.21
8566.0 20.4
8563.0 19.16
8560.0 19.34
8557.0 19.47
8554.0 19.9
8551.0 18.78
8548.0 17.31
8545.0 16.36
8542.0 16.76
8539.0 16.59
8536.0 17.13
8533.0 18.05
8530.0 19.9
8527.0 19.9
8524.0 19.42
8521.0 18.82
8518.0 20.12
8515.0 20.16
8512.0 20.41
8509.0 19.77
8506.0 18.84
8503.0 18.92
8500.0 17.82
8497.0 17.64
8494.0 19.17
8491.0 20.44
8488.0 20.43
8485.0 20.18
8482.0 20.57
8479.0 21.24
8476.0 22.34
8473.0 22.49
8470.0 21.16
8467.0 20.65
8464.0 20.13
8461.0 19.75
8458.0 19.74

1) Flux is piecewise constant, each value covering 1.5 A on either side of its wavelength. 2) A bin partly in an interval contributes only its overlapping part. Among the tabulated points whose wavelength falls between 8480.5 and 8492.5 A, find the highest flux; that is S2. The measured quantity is 20.57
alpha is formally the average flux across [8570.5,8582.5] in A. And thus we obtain 19.4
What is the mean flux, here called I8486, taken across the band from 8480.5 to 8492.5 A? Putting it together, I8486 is 20.4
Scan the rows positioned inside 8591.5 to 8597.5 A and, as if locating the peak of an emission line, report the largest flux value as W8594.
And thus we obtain 19.87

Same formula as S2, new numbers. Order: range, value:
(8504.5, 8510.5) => 19.77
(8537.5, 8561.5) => 19.9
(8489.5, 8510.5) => 20.44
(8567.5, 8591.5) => 20.96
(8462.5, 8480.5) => 22.49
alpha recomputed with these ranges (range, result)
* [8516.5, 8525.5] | 19.5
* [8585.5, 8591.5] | 20.3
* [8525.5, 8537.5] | 18.7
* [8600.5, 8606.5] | 21.6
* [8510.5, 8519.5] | 20.2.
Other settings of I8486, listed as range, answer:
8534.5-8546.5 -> 16.7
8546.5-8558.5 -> 18.9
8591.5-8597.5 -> 19.5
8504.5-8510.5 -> 19.3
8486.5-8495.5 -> 20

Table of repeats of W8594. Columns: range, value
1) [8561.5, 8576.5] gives 20.4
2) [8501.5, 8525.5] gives 20.41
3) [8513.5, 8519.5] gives 20.16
